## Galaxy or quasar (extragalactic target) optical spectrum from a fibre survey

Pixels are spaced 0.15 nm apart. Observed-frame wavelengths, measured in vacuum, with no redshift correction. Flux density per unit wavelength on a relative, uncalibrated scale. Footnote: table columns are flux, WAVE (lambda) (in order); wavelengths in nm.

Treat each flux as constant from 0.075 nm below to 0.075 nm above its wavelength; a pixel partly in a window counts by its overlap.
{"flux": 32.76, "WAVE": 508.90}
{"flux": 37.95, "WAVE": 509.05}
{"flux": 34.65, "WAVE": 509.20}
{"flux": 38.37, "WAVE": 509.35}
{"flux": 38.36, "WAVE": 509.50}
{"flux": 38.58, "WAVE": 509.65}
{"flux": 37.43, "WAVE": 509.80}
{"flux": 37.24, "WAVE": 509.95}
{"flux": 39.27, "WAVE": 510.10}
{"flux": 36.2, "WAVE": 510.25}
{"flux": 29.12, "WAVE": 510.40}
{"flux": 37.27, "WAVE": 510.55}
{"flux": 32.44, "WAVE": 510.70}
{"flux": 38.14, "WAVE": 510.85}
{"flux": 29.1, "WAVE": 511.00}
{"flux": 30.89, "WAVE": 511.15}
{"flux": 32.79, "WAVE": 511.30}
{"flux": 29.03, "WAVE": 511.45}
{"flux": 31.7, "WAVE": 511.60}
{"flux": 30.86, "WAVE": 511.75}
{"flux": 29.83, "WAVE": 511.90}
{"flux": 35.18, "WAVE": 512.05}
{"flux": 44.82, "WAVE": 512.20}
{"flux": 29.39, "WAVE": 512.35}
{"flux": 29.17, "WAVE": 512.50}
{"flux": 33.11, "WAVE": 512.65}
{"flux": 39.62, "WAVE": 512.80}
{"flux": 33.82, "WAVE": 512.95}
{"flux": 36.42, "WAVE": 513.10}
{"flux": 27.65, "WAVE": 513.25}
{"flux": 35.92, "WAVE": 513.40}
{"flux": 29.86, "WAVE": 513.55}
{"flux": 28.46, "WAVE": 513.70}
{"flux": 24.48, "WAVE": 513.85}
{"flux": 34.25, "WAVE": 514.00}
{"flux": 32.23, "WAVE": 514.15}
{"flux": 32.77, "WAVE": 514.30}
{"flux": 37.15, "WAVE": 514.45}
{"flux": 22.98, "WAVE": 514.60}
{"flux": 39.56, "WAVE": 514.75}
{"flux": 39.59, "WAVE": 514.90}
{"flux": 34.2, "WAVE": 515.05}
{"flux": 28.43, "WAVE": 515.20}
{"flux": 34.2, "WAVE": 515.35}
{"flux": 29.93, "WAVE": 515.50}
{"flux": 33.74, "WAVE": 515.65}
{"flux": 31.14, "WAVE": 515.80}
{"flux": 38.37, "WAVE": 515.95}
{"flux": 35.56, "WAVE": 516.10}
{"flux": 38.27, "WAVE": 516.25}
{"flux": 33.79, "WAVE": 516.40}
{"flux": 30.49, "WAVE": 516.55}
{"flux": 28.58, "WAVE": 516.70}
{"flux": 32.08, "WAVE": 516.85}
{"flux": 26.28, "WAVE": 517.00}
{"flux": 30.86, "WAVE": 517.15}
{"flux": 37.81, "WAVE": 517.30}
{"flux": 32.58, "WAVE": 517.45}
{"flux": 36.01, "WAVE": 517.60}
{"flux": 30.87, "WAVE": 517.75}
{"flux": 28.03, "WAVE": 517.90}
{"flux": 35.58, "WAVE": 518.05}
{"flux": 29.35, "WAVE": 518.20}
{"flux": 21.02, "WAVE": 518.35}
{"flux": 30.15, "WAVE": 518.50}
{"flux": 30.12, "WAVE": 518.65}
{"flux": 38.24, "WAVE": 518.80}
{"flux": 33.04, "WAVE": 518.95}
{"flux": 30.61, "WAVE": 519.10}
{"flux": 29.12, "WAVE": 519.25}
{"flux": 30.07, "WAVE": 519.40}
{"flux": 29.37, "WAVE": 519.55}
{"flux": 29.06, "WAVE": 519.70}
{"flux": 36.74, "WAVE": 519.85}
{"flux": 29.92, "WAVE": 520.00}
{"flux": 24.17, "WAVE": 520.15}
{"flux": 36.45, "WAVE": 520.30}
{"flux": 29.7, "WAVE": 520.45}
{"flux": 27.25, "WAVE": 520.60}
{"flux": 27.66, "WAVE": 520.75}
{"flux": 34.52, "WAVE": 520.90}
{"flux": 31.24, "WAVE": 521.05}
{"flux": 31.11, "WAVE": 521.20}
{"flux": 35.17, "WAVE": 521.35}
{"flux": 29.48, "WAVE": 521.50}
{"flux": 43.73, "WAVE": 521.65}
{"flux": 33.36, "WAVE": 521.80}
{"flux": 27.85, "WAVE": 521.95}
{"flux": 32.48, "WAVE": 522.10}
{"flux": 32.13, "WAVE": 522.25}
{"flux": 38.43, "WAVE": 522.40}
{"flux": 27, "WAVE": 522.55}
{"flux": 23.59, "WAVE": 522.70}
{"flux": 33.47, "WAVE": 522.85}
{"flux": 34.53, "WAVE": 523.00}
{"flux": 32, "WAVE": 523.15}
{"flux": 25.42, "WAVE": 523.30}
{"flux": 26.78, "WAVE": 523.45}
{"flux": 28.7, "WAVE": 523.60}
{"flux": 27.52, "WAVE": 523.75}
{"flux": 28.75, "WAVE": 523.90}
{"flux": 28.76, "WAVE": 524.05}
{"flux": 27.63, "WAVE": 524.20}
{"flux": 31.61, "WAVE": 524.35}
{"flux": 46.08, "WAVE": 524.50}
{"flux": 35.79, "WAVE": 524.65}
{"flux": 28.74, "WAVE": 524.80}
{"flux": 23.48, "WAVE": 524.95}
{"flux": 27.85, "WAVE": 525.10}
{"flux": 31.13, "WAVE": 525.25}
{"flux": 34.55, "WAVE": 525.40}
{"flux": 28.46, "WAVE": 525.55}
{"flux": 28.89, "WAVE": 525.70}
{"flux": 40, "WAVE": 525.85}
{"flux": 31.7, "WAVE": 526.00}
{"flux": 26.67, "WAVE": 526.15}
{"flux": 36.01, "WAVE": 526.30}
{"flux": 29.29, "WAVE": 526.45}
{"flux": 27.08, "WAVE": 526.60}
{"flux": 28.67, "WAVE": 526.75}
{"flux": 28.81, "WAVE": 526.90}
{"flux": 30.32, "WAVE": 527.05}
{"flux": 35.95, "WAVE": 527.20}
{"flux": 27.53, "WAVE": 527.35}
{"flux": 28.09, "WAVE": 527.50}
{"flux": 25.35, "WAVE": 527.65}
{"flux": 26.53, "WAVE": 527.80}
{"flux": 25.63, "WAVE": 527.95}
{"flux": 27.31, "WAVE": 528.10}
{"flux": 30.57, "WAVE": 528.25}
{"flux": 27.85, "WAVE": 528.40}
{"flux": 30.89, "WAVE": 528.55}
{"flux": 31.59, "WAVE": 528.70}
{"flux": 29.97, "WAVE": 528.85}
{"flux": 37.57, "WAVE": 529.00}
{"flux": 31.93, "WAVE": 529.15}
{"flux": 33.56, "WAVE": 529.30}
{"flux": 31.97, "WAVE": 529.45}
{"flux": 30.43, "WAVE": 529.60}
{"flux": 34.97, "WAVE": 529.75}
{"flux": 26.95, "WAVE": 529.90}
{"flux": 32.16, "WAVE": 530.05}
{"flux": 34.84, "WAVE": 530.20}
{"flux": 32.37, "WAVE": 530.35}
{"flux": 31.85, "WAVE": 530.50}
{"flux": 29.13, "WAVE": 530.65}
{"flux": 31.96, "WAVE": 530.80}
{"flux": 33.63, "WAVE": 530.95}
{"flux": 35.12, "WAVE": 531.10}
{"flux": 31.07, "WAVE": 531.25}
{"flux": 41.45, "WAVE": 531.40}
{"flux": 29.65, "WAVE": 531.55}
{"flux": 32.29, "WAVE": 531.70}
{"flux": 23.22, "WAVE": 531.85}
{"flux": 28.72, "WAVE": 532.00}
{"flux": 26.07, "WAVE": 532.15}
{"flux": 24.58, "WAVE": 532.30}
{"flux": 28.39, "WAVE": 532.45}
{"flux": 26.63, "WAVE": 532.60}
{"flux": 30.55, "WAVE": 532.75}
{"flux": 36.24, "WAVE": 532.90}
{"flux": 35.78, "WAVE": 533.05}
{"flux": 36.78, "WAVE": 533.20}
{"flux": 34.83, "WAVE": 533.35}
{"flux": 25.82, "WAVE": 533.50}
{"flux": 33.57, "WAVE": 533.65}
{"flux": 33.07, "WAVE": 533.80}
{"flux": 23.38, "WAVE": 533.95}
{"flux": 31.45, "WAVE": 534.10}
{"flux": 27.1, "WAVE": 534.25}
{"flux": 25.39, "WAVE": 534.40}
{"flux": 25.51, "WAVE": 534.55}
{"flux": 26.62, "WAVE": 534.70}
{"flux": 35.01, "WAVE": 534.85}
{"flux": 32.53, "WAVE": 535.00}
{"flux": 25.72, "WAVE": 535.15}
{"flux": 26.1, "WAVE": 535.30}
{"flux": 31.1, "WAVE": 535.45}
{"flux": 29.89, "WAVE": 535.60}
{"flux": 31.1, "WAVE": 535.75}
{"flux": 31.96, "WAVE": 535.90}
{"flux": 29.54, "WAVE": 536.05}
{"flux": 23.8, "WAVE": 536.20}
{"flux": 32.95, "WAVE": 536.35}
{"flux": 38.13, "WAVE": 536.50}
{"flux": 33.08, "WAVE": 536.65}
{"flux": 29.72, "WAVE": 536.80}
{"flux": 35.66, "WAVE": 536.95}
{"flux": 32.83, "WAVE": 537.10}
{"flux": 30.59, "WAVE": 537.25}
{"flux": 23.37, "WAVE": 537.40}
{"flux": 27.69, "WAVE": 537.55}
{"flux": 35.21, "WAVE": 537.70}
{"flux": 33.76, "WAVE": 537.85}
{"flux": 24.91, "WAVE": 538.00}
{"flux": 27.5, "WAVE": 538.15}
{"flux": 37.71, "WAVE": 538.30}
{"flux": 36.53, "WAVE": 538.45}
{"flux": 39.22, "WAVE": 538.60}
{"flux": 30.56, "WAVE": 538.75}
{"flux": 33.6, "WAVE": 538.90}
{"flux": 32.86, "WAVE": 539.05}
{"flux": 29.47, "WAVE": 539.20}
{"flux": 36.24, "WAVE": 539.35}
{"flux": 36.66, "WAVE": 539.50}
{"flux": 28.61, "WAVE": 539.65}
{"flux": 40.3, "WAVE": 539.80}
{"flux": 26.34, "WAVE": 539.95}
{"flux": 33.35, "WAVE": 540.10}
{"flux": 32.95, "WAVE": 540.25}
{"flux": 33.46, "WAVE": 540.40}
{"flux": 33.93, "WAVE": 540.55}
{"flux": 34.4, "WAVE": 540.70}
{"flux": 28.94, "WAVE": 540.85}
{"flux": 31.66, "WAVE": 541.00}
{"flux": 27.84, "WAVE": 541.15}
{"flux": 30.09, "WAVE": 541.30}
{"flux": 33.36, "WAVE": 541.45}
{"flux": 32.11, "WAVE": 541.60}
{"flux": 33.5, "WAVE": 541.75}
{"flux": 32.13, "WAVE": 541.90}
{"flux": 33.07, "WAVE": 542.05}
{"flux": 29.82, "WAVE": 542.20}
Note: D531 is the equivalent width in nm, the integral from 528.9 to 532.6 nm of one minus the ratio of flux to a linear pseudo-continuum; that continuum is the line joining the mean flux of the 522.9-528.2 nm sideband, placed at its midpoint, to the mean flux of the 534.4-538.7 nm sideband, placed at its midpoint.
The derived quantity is -0.10 nm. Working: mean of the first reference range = 30.1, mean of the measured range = 31.3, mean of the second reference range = 30.9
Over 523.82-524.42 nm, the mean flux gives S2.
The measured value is 29.2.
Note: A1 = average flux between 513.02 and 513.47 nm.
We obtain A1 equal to 33.3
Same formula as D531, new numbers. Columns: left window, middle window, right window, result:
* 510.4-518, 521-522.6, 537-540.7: -0.02 nm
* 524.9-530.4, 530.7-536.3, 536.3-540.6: 0.26 nm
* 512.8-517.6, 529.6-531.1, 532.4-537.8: -0.05 nm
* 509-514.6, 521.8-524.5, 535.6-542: 0.22 nm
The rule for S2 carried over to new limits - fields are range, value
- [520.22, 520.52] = 33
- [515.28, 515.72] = 32.6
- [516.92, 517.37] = 31.6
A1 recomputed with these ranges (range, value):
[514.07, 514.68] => 31.4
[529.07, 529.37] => 32.8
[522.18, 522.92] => 30.9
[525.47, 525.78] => 29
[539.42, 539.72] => 32.8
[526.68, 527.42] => 30.3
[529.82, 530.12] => 29.6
